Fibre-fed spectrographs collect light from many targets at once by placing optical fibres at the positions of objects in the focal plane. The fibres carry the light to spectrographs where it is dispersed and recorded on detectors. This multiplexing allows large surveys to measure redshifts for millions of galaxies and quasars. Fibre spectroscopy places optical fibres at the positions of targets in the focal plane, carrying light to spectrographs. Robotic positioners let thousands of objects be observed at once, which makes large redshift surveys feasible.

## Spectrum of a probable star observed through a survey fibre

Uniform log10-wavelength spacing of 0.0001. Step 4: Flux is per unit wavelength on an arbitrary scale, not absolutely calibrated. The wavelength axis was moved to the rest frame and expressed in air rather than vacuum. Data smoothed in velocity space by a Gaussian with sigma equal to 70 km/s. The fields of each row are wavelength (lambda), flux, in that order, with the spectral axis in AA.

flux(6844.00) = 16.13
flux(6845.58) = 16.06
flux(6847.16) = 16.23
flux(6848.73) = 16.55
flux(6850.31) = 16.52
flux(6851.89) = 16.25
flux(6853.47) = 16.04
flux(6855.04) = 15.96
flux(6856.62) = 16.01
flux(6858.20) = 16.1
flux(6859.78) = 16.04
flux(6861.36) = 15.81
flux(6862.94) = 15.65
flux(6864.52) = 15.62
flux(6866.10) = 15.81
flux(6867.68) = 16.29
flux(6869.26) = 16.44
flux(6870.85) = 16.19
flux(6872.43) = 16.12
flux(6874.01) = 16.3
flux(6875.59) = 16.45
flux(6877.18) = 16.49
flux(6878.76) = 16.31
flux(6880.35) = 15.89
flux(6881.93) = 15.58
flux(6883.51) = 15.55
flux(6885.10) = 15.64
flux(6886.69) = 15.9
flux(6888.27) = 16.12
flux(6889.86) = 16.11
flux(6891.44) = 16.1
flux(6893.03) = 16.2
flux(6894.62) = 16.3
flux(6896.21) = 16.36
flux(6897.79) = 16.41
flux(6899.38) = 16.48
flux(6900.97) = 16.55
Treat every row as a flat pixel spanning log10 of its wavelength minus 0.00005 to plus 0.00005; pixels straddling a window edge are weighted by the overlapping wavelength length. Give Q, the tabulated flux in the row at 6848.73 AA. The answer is 16.55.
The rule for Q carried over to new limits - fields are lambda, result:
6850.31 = 16.52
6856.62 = 16.01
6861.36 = 15.81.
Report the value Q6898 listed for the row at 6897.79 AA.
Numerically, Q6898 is 16.41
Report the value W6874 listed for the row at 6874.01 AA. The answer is 16.3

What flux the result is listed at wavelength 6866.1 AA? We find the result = 15.81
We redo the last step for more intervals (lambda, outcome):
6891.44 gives 16.1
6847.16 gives 16.23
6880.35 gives 15.89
